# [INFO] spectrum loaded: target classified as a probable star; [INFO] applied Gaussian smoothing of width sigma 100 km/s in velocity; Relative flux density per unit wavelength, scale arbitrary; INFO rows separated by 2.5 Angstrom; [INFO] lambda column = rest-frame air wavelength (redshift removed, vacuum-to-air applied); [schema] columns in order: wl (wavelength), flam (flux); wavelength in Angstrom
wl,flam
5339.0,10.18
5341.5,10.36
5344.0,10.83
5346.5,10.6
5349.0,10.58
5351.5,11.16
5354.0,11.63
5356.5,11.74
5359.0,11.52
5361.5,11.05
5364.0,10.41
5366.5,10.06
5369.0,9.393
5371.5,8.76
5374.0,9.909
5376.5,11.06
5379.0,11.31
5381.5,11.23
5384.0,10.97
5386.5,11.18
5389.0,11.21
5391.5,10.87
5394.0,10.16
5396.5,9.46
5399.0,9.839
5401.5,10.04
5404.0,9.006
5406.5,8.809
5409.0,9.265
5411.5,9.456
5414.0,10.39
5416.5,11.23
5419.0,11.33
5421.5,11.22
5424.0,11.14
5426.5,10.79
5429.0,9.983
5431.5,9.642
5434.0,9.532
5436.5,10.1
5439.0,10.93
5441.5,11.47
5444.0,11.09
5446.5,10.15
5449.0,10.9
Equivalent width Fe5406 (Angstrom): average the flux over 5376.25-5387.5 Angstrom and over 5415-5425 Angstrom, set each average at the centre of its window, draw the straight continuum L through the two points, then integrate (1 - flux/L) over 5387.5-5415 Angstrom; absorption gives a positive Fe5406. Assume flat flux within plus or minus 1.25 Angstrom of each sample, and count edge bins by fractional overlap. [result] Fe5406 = 3.2 Angstrom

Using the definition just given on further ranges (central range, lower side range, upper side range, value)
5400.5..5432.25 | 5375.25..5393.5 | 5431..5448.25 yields 1.6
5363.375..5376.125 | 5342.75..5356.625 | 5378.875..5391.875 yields 1.5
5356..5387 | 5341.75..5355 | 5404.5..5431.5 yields 0.2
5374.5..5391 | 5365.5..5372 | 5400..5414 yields -2.9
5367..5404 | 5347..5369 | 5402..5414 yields -1.1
